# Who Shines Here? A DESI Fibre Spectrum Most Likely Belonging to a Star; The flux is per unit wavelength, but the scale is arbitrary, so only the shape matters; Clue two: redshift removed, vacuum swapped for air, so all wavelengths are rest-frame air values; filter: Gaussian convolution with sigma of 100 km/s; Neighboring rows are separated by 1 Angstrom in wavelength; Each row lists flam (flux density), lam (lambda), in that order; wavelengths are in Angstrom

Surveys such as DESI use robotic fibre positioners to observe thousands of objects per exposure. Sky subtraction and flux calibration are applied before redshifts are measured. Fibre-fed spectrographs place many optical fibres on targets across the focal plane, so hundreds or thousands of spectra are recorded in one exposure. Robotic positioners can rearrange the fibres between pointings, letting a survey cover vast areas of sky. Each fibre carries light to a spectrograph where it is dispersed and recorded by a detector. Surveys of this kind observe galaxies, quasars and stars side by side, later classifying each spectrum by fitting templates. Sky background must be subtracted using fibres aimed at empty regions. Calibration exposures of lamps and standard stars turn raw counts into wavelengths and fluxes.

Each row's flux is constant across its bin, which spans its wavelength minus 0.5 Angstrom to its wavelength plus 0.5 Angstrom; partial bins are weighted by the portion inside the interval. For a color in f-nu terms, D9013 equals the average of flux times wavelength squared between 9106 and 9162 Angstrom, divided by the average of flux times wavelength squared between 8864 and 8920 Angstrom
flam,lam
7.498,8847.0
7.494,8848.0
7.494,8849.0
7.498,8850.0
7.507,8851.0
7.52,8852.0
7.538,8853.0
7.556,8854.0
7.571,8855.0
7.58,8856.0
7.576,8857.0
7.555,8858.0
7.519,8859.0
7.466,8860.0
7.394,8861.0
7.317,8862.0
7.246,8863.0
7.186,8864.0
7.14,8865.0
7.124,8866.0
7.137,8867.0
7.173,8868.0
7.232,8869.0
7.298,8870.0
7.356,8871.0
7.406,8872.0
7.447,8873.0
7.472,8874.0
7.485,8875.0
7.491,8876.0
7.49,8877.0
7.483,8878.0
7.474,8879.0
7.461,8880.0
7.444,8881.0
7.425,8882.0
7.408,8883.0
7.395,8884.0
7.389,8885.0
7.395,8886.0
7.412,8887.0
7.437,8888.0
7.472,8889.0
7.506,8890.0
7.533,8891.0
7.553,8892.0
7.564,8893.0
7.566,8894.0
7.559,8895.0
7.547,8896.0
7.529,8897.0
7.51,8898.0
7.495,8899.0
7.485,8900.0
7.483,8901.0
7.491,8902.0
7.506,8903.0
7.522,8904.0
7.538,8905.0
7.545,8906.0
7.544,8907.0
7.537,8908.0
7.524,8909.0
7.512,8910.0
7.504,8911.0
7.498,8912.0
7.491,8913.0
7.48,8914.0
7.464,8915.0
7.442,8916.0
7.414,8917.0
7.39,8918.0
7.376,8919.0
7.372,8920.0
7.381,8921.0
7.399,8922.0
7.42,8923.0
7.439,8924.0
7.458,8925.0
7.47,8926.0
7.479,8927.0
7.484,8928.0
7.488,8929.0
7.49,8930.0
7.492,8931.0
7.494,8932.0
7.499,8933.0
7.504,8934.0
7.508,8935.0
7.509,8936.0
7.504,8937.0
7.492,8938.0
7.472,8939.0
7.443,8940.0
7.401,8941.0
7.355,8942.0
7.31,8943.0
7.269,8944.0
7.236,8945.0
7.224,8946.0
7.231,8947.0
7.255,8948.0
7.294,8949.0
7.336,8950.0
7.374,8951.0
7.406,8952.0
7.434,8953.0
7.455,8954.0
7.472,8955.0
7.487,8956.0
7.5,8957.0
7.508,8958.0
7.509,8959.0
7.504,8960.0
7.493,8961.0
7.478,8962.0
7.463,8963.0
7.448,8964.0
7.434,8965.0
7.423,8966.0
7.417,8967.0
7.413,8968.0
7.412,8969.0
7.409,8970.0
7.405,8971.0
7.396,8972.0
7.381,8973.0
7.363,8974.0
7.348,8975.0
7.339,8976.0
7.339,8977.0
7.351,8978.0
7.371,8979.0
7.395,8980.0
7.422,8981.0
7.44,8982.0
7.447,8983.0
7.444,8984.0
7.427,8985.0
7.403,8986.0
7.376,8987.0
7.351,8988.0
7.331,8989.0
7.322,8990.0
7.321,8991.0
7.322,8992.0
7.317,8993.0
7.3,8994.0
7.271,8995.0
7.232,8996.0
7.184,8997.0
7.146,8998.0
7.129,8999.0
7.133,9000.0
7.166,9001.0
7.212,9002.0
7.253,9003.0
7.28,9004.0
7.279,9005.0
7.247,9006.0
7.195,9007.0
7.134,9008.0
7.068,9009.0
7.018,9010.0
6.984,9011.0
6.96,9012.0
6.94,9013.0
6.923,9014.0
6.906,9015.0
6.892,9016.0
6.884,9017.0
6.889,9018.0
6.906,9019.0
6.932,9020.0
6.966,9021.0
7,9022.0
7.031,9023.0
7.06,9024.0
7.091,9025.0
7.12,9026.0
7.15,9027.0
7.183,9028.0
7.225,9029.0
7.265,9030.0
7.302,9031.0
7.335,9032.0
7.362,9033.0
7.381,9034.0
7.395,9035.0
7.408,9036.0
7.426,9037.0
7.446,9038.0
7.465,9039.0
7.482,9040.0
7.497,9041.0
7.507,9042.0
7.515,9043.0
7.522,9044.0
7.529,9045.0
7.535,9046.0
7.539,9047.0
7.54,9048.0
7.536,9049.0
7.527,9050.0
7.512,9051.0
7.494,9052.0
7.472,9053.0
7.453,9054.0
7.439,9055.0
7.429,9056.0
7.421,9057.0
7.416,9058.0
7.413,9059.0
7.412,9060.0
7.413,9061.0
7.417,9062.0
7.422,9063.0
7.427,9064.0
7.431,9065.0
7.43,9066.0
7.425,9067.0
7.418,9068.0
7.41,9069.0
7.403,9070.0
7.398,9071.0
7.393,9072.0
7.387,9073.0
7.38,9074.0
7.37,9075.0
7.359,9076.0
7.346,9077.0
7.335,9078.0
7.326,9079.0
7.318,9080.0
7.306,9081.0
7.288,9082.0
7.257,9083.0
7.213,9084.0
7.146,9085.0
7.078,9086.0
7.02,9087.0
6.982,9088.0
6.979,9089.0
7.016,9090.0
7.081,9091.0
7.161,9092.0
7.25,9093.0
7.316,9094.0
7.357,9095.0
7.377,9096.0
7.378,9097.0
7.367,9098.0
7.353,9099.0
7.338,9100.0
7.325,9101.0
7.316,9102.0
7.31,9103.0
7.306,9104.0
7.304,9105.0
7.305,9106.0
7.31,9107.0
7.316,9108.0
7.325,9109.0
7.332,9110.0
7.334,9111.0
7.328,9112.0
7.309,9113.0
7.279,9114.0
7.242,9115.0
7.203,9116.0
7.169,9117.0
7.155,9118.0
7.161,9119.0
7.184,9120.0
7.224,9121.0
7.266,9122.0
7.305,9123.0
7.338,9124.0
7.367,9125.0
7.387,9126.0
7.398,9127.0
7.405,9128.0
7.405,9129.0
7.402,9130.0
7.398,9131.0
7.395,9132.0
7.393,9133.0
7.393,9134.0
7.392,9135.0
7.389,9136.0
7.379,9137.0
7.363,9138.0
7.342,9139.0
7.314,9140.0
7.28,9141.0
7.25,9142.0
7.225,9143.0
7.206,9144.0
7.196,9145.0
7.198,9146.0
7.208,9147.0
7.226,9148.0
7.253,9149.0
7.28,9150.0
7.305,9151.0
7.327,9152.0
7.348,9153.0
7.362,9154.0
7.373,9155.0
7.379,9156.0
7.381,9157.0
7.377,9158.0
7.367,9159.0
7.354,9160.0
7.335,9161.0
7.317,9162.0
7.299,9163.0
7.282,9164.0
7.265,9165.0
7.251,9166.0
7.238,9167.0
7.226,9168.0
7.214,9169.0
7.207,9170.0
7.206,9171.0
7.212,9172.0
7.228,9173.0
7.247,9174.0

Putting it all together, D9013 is 1.0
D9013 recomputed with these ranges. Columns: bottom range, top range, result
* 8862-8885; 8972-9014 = 1.01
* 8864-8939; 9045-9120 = 1.02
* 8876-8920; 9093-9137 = 1.03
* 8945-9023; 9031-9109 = 1.03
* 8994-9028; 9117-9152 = 1.06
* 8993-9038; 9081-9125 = 1.03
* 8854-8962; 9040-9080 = 1.03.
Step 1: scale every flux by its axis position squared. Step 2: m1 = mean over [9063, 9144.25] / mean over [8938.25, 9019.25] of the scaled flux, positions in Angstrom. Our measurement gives 1.0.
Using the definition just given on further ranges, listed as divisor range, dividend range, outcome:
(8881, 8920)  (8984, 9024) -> 0.98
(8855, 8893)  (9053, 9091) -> 1.03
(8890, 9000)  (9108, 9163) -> 1.03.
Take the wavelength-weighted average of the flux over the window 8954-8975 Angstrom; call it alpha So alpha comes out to 7.44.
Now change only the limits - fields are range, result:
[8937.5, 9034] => 7.28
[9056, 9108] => 7.31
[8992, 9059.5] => 7.26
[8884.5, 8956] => 7.45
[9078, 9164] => 7.29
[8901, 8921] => 7.48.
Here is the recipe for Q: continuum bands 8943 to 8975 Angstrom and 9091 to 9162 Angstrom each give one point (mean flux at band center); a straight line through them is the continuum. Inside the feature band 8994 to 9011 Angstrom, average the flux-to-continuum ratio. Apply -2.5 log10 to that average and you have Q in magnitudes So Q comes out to 0.03 mag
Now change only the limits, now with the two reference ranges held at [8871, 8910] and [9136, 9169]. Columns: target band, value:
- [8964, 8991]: 0.00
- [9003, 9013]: 0.04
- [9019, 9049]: 0.01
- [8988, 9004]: 0.02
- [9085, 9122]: 0.01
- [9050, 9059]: -0.01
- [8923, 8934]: 0.00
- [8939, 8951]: 0.02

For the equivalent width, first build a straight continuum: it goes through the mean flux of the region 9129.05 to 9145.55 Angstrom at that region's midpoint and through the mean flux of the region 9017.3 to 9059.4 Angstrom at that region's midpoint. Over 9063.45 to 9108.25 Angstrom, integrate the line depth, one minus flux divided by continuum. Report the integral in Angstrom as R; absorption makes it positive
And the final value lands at 0.23 Angstrom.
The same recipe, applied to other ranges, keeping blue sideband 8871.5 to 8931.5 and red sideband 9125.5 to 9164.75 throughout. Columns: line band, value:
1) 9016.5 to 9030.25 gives 0.66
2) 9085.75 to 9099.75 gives 0.31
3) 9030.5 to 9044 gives -0.06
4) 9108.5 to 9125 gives 0.19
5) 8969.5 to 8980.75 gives 0.09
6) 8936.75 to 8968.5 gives 0.16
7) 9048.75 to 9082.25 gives -0.15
